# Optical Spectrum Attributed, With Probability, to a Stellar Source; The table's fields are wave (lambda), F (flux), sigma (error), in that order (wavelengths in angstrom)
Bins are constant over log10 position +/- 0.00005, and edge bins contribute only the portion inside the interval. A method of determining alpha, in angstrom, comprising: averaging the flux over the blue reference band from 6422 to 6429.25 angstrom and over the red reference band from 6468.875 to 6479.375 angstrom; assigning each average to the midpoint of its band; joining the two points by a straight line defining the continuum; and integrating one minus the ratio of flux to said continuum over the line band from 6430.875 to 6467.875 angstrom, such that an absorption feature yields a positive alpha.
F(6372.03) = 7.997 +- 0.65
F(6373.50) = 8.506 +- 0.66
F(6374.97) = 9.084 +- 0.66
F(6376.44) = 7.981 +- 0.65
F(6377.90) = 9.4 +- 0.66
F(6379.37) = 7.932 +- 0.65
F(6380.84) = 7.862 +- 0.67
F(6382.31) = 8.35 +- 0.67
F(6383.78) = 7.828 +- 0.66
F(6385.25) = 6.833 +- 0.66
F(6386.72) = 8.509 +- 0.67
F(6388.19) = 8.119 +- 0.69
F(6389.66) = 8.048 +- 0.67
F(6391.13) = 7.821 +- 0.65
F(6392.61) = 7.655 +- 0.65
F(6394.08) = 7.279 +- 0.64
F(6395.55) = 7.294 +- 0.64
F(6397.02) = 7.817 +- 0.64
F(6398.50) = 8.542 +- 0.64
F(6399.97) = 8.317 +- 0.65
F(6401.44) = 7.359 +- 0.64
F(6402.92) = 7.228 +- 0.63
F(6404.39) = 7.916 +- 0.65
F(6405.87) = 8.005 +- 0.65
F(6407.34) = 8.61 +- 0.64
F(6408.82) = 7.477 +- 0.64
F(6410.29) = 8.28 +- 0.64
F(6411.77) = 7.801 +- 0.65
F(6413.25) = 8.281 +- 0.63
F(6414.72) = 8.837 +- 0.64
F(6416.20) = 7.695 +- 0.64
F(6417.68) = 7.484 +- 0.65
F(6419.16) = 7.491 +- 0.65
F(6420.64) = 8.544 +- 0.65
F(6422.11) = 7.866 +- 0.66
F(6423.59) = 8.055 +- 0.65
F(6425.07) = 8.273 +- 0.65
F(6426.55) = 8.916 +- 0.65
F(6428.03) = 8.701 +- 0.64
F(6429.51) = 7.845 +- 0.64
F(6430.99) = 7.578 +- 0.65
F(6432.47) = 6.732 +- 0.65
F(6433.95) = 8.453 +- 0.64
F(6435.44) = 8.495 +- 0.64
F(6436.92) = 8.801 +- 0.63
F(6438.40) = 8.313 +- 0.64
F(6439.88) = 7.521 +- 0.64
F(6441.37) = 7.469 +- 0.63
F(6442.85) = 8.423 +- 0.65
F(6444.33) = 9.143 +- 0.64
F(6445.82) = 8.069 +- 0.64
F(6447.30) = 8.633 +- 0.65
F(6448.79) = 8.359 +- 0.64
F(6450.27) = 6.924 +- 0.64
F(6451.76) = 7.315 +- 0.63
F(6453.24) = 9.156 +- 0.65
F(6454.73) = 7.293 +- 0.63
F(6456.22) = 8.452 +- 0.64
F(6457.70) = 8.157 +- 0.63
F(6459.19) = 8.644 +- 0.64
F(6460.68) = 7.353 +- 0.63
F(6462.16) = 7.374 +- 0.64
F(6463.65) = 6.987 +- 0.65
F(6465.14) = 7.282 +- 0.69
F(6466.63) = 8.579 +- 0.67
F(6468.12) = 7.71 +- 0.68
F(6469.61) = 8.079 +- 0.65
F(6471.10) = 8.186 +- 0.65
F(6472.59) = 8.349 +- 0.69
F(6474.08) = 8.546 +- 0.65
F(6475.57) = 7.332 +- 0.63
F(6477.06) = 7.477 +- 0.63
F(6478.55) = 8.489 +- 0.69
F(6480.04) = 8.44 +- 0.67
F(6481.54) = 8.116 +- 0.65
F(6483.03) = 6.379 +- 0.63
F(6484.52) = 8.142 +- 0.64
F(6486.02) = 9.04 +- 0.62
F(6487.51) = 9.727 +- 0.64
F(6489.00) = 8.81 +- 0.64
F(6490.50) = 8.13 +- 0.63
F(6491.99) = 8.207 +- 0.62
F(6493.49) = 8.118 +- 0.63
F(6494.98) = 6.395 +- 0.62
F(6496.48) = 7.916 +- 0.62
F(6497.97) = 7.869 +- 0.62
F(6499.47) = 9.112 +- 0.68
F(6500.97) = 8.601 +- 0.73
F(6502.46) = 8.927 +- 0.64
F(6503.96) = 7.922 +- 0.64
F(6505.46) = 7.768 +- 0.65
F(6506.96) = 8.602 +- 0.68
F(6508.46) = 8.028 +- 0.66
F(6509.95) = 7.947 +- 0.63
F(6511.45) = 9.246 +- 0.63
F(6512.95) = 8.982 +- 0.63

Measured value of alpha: 1.1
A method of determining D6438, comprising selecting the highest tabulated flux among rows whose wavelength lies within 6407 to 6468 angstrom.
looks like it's 9.156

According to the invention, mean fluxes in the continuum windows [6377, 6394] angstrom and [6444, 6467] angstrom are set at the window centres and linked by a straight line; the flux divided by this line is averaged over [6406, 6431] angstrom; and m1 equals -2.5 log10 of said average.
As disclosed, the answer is -0.02 mag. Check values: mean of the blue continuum 8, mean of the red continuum 7.95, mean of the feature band 8.12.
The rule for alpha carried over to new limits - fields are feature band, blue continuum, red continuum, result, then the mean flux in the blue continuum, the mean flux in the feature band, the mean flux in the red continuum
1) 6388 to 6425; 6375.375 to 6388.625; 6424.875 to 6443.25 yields 0.9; 8.12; 7.92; 8.11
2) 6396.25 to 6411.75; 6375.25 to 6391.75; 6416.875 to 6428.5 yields 0.3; 8.1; 7.95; 8.15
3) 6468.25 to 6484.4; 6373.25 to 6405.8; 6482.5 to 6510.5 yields 0.4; 7.98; 7.94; 8.21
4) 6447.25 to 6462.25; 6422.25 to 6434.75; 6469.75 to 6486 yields 0.1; 8.06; 7.97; 8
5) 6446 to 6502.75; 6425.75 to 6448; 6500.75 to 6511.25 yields 1.3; 8.21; 8.06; 8.3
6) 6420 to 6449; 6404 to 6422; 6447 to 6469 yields -0.9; 8.03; 8.21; 7.87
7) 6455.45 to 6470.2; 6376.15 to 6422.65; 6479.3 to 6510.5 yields 0.5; 7.95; 7.86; 8.2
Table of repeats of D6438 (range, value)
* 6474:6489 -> 9.727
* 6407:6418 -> 8.837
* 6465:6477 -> 8.579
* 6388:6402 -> 8.542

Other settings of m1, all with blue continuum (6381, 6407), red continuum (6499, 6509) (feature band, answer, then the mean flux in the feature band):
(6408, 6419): -0.003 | 7.95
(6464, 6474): 0.027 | 8.02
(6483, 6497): 0.021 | 8.18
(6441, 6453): 0.000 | 8.11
